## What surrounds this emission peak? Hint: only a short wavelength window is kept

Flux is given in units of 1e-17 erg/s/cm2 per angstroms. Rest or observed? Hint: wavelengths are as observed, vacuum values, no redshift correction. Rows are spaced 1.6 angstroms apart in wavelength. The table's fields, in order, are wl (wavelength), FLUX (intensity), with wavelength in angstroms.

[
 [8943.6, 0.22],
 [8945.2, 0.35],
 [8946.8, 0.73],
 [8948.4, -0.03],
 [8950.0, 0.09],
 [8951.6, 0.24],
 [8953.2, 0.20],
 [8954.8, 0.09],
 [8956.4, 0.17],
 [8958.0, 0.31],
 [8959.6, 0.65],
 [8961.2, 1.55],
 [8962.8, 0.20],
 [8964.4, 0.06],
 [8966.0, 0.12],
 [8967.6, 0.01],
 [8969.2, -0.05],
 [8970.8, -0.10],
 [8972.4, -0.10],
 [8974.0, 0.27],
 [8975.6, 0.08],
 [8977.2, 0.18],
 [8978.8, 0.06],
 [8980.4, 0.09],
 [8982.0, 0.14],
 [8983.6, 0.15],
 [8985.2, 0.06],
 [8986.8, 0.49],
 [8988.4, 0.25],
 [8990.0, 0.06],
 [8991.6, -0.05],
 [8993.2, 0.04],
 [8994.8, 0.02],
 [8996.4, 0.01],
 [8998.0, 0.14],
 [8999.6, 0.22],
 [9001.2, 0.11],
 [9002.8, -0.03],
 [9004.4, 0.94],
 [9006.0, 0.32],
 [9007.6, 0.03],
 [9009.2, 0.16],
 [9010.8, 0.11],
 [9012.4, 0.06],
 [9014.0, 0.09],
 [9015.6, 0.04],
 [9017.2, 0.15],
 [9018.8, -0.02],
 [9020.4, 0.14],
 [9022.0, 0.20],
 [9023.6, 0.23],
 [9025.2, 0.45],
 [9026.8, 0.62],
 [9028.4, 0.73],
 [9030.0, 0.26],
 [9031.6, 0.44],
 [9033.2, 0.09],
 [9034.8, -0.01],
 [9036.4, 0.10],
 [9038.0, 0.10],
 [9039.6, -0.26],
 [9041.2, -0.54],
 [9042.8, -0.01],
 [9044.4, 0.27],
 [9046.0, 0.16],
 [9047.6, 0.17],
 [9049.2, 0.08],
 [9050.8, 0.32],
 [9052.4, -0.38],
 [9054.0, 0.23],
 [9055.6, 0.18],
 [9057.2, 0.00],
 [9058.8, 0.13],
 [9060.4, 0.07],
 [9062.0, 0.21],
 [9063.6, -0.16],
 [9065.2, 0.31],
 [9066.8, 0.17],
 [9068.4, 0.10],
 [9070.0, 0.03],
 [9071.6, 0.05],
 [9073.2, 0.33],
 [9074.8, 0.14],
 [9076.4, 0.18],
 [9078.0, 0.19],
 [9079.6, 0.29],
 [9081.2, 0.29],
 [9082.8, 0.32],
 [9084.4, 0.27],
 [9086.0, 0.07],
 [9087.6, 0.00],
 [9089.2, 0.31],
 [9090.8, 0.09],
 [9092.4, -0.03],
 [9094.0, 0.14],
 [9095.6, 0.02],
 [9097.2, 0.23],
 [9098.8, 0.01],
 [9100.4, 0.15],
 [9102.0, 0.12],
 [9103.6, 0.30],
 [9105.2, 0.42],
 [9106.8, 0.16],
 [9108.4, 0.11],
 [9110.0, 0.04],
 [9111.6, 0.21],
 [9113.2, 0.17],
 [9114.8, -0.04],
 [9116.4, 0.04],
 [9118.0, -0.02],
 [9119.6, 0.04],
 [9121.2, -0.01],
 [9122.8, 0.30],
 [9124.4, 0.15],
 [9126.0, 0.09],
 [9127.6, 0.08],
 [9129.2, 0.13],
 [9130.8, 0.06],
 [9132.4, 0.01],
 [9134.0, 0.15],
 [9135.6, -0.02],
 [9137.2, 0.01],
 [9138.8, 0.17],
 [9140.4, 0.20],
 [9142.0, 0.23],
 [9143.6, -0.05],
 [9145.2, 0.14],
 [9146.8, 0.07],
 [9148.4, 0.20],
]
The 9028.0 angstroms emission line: H-gamma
